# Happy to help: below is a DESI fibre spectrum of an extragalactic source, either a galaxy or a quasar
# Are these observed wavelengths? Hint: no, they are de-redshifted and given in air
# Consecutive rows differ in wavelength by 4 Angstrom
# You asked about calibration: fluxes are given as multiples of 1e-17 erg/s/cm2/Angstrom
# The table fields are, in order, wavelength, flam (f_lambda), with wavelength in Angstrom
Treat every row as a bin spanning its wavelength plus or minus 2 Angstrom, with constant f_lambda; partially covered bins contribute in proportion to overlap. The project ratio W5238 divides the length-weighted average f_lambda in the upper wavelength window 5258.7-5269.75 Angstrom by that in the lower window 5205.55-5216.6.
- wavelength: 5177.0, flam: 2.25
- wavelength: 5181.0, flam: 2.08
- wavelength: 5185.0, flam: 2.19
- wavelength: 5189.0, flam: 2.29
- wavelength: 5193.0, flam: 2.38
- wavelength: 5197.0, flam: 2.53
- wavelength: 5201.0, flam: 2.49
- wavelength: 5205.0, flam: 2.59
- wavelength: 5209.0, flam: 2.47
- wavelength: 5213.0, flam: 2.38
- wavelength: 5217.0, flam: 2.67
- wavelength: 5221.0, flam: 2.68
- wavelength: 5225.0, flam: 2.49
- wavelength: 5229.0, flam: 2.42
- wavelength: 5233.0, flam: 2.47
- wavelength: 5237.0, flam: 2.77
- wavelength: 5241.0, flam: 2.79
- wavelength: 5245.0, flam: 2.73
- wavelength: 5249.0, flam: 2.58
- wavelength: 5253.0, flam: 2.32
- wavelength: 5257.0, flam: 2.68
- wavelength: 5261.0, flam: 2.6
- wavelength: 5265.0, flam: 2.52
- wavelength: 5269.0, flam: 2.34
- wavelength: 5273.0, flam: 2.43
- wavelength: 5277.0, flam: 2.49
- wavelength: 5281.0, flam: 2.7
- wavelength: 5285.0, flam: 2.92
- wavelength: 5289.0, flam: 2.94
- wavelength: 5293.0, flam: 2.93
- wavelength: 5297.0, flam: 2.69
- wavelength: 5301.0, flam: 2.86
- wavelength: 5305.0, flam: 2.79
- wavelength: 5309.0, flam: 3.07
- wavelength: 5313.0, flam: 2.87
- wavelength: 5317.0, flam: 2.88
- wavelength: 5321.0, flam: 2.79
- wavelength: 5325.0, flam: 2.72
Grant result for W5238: 1.0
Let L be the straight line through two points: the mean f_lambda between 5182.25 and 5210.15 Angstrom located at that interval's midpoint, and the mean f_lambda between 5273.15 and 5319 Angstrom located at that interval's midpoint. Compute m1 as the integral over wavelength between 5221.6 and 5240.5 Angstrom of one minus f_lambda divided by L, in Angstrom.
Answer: -0.1 Angstrom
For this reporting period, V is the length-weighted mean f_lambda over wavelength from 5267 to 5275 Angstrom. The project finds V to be 2.38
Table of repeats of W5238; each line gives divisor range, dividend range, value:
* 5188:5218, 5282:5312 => 1.16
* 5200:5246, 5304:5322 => 1.12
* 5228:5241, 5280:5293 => 1.11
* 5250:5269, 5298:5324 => 1.14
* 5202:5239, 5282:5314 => 1.13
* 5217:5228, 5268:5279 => 0.94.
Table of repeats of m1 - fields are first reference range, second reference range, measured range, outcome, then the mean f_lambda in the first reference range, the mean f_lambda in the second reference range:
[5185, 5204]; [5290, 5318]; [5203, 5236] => -0.2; 2.41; 2.87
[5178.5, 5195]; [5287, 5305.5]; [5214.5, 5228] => -0.9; 2.24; 2.85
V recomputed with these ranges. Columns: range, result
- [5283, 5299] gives 2.87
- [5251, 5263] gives 2.53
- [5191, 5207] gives 2.5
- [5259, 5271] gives 2.49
